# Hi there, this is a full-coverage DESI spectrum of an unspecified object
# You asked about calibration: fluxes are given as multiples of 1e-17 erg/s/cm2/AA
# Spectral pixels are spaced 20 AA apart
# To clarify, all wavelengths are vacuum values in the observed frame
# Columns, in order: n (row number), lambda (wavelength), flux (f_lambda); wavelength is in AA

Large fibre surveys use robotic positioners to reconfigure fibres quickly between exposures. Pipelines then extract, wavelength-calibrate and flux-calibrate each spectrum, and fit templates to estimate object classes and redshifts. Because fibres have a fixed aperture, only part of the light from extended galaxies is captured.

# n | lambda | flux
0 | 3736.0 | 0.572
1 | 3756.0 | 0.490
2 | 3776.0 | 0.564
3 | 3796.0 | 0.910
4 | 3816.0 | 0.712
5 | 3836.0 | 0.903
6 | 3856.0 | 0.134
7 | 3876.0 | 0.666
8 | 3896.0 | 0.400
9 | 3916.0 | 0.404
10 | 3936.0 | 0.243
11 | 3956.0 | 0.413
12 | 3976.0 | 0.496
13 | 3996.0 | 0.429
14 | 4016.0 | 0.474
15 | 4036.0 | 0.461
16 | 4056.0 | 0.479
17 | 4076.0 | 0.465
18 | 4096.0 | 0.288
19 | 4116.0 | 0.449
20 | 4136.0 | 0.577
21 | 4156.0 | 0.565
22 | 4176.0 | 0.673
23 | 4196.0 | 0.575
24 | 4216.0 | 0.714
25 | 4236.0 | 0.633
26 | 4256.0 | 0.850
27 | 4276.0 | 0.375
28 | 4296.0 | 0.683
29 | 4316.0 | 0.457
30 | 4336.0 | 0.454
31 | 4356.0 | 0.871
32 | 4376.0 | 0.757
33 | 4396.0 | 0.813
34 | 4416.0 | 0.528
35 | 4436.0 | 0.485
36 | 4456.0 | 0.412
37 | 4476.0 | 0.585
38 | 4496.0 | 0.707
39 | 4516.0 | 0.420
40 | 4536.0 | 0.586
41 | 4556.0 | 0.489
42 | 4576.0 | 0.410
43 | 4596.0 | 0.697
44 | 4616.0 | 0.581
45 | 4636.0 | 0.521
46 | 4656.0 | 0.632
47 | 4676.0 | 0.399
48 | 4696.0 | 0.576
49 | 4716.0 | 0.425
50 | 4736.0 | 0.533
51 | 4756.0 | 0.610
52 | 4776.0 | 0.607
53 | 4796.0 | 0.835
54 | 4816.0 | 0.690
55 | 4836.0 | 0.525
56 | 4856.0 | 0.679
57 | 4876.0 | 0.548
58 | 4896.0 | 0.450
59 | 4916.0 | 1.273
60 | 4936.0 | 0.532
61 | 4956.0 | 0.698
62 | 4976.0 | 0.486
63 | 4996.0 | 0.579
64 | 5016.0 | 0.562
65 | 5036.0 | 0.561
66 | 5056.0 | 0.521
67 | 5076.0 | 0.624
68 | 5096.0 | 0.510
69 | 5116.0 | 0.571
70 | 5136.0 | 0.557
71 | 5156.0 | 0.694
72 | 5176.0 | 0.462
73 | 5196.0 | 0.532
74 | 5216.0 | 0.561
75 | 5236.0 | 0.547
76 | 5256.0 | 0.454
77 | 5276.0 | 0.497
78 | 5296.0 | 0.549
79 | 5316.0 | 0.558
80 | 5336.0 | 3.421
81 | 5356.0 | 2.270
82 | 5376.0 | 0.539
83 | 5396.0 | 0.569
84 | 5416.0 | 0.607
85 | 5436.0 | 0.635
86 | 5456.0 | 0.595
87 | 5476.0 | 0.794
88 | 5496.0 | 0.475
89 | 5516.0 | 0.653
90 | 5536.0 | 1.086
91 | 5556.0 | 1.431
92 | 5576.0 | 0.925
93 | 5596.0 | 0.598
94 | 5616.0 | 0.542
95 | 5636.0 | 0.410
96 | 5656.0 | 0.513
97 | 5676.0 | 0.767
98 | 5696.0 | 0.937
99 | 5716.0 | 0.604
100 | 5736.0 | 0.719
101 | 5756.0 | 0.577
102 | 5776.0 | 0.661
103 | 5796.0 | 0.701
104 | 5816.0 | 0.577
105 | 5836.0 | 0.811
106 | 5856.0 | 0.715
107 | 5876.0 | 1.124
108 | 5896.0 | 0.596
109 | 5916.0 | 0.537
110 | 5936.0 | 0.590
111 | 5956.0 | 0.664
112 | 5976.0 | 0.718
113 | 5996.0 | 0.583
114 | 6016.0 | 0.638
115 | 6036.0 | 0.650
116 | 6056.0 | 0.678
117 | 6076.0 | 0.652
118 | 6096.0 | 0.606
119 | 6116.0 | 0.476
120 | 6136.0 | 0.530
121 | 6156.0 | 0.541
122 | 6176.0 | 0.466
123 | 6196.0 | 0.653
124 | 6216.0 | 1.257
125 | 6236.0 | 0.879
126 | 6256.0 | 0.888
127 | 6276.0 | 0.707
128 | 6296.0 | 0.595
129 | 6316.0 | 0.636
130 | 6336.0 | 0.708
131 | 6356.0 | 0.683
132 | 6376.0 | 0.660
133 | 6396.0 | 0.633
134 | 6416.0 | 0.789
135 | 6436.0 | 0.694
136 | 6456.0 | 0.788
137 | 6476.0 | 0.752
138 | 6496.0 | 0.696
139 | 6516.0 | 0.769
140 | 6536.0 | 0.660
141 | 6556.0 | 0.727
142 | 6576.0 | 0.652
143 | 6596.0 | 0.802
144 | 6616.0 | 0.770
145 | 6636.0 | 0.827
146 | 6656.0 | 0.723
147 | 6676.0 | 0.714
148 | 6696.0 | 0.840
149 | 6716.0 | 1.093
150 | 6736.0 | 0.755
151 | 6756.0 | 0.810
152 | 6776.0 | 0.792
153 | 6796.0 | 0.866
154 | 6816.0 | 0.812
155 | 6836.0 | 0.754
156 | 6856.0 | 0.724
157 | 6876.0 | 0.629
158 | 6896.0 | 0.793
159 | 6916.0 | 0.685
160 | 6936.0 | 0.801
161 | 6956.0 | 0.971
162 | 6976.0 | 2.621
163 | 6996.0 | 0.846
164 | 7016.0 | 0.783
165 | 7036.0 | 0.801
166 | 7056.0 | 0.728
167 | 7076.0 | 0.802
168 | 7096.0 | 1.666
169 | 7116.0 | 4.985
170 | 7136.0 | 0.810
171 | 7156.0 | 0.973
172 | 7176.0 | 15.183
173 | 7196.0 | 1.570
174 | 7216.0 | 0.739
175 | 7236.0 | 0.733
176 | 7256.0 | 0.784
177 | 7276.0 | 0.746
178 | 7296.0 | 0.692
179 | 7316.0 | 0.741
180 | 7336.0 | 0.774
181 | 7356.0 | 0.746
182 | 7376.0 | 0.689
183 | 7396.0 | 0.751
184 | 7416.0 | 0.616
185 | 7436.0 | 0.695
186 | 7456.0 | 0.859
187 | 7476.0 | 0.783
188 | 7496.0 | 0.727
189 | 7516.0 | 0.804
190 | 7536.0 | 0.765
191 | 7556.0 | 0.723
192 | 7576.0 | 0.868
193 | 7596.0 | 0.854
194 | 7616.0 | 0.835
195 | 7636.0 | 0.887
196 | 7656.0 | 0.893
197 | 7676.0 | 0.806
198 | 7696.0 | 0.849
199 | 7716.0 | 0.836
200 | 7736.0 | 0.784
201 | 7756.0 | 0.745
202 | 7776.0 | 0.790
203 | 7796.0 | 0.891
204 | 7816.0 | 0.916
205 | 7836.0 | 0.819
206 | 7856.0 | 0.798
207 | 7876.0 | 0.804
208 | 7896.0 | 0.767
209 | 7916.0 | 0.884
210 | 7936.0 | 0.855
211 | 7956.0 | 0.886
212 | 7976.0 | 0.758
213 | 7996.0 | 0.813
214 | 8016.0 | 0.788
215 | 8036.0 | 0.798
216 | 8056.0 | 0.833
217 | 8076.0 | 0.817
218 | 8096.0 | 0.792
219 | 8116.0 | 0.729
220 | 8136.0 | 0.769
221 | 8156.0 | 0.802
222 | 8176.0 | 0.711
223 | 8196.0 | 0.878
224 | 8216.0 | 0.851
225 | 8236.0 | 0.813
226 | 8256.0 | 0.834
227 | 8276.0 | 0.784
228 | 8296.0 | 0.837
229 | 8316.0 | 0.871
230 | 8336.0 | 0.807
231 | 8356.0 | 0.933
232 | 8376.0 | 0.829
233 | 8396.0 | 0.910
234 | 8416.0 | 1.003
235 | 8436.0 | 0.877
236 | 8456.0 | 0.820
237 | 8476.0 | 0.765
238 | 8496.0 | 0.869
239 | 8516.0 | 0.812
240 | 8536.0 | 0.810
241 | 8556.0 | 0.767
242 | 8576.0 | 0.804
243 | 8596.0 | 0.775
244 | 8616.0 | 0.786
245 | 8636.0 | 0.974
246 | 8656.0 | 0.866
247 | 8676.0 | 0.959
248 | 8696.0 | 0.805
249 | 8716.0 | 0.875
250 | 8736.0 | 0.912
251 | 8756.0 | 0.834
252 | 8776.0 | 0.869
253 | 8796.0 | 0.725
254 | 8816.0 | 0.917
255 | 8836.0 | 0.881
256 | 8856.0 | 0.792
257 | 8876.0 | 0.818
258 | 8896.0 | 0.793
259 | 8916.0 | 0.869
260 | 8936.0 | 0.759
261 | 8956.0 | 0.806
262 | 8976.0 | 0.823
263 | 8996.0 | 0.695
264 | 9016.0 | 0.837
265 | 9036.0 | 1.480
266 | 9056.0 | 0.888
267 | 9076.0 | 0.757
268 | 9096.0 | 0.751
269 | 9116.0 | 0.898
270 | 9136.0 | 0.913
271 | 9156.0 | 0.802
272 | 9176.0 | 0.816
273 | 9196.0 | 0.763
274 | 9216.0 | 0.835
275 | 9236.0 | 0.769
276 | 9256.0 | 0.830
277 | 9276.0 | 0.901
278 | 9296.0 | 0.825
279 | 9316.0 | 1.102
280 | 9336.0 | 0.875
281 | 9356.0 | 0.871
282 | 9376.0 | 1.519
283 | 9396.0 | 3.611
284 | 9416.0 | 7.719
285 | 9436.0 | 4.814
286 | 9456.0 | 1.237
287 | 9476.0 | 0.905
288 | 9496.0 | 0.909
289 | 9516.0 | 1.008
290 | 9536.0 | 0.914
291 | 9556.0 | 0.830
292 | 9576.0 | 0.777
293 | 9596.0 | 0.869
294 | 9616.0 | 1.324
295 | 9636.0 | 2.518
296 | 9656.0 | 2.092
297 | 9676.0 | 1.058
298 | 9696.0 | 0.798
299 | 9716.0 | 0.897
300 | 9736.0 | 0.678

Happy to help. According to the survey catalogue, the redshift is 0.43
